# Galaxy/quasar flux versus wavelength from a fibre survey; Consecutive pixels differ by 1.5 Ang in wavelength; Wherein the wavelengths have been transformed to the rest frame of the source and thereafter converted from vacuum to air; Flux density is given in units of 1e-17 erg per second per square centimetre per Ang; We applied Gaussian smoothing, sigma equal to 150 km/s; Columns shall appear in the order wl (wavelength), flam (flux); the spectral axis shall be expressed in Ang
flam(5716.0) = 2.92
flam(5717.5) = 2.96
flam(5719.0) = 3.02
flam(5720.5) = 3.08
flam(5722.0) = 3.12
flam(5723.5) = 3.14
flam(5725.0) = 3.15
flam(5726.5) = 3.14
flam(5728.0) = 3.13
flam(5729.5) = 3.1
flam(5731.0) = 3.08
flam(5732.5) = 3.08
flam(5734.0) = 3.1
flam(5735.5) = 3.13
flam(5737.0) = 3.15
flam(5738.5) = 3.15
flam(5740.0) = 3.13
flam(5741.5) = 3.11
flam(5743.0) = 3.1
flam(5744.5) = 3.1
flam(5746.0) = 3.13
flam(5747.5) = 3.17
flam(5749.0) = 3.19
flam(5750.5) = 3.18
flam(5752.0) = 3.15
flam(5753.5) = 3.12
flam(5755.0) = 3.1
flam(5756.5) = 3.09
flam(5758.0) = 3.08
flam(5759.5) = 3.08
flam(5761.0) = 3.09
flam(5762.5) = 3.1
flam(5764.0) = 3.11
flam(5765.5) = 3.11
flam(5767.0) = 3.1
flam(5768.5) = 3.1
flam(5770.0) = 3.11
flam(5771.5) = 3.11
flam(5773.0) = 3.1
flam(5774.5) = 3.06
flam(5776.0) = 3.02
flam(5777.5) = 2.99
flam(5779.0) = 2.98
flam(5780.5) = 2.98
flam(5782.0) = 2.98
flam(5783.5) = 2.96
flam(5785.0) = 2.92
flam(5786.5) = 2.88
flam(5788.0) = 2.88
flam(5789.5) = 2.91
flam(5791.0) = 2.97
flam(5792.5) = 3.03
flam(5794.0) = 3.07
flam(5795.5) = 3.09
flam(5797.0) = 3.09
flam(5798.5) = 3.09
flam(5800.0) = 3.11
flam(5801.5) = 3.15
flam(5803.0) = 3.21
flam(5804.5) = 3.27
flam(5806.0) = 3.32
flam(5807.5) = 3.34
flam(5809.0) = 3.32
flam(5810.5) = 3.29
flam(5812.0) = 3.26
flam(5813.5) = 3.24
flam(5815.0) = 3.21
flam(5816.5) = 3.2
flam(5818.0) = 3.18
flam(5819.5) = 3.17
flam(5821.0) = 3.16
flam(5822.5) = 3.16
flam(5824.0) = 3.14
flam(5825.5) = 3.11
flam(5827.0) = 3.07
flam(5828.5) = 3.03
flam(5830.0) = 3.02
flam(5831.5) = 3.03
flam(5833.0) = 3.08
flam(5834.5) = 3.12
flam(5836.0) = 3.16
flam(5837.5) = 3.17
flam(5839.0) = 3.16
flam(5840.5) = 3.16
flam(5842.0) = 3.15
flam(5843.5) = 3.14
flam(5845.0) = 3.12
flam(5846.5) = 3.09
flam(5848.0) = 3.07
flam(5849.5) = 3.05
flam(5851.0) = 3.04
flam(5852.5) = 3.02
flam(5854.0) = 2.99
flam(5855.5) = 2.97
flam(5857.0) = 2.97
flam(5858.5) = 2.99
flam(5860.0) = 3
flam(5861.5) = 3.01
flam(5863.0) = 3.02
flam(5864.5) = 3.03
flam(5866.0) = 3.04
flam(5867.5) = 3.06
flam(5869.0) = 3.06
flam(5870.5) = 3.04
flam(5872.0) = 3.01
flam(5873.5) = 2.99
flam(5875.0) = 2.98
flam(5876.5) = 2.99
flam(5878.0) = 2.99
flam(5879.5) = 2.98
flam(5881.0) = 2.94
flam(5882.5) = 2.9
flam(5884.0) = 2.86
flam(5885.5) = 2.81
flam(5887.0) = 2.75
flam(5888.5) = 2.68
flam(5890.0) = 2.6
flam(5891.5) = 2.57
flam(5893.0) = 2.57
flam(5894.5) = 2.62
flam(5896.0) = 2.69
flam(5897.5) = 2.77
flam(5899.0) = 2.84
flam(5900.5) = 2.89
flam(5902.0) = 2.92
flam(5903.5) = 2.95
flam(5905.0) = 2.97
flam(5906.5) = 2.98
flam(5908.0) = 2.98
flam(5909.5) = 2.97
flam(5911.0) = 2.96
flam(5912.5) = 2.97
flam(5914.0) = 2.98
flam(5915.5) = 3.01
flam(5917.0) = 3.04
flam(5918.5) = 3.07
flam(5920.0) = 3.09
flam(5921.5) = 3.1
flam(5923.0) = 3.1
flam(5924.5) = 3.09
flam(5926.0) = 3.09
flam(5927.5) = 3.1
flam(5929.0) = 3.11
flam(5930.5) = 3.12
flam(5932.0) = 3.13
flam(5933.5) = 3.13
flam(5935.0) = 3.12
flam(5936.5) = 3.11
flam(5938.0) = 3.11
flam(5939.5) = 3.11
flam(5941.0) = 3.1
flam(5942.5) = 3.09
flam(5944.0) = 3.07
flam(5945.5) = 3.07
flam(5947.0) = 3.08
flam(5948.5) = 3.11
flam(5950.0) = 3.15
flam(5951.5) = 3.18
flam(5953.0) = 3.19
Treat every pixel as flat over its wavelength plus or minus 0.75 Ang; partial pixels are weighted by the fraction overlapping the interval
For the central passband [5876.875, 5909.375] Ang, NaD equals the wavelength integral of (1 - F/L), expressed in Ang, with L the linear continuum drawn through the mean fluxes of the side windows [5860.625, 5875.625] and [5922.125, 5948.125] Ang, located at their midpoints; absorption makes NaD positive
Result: 2.4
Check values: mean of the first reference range 3.02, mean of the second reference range 3.1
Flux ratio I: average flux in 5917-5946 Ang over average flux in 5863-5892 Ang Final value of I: 1.1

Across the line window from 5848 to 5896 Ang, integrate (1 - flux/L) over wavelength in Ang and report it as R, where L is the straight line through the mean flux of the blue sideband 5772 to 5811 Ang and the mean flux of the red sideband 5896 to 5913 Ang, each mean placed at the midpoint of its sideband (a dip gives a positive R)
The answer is 0.7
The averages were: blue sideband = 3.08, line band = 2.92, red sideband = 2.92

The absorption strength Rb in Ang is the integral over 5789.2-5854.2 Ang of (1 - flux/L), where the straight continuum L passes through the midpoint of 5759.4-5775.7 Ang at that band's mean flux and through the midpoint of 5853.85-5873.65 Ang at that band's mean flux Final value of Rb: -1.8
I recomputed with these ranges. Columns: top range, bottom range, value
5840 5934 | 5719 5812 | 0.96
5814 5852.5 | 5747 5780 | 1.01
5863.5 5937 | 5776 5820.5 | 0.95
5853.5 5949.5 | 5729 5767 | 0.95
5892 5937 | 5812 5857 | 0.96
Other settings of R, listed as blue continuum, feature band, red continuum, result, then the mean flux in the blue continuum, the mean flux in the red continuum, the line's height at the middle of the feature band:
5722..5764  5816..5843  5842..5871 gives -0.6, 3.12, 3.04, 3.06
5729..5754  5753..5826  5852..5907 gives -1.3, 3.13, 2.9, 3.05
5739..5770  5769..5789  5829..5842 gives 0.8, 3.12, 3.11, 3.12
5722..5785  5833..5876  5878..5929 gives -1.3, 3.1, 2.91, 2.97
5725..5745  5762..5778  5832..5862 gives 0.1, 3.12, 3.07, 3.1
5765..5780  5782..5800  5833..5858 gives 0.4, 3.07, 3.09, 3.07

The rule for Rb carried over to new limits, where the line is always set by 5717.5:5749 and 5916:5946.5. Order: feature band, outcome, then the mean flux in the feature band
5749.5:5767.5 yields 0.0 Ang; 3.11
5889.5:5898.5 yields 1.3 Ang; 2.64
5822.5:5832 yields 0.1 Ang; 3.07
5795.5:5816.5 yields -0.7 Ang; 3.22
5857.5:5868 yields 0.3 Ang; 3.02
